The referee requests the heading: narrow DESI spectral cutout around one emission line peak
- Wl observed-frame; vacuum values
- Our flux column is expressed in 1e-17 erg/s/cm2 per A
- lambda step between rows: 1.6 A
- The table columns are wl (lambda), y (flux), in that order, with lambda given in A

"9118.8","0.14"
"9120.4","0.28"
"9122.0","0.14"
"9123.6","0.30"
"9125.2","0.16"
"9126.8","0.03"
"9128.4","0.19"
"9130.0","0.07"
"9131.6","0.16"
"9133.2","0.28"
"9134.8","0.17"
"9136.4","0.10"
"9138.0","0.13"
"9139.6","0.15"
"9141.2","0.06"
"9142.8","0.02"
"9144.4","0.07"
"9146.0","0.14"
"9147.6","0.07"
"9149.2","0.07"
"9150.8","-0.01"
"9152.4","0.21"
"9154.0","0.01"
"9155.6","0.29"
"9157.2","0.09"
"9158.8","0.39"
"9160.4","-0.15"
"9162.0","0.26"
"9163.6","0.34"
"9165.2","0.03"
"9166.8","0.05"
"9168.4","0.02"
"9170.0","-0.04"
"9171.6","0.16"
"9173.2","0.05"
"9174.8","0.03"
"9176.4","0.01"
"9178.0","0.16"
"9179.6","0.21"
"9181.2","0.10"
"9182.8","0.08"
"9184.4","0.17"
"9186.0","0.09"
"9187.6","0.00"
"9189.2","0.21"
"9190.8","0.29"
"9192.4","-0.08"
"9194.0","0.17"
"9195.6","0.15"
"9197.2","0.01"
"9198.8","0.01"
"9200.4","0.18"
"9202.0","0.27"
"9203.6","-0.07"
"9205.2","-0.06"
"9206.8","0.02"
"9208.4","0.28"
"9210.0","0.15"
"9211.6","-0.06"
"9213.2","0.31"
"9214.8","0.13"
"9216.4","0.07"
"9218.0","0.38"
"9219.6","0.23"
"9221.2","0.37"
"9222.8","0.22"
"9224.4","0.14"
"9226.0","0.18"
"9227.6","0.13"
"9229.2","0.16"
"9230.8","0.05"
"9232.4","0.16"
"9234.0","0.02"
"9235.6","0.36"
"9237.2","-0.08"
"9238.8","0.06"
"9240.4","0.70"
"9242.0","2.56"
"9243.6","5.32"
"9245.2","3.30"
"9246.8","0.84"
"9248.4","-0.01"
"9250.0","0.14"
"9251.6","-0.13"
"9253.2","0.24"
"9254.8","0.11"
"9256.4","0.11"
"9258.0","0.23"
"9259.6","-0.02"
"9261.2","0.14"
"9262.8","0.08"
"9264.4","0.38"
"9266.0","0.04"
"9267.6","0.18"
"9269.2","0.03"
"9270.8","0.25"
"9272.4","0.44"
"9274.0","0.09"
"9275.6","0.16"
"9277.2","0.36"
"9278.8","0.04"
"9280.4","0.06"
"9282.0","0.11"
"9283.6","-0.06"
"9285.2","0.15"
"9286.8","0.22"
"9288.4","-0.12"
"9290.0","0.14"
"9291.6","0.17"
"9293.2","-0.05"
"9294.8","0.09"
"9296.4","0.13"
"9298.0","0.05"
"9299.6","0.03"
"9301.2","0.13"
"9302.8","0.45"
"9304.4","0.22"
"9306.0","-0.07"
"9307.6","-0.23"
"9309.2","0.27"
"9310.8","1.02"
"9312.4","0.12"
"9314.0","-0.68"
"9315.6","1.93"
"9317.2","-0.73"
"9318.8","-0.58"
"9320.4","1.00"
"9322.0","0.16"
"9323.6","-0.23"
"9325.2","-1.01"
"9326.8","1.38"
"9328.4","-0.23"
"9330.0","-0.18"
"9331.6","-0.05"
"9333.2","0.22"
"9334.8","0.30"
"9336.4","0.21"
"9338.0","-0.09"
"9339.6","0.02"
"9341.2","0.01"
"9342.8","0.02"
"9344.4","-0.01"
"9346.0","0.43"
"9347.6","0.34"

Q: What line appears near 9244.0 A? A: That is H-alpha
